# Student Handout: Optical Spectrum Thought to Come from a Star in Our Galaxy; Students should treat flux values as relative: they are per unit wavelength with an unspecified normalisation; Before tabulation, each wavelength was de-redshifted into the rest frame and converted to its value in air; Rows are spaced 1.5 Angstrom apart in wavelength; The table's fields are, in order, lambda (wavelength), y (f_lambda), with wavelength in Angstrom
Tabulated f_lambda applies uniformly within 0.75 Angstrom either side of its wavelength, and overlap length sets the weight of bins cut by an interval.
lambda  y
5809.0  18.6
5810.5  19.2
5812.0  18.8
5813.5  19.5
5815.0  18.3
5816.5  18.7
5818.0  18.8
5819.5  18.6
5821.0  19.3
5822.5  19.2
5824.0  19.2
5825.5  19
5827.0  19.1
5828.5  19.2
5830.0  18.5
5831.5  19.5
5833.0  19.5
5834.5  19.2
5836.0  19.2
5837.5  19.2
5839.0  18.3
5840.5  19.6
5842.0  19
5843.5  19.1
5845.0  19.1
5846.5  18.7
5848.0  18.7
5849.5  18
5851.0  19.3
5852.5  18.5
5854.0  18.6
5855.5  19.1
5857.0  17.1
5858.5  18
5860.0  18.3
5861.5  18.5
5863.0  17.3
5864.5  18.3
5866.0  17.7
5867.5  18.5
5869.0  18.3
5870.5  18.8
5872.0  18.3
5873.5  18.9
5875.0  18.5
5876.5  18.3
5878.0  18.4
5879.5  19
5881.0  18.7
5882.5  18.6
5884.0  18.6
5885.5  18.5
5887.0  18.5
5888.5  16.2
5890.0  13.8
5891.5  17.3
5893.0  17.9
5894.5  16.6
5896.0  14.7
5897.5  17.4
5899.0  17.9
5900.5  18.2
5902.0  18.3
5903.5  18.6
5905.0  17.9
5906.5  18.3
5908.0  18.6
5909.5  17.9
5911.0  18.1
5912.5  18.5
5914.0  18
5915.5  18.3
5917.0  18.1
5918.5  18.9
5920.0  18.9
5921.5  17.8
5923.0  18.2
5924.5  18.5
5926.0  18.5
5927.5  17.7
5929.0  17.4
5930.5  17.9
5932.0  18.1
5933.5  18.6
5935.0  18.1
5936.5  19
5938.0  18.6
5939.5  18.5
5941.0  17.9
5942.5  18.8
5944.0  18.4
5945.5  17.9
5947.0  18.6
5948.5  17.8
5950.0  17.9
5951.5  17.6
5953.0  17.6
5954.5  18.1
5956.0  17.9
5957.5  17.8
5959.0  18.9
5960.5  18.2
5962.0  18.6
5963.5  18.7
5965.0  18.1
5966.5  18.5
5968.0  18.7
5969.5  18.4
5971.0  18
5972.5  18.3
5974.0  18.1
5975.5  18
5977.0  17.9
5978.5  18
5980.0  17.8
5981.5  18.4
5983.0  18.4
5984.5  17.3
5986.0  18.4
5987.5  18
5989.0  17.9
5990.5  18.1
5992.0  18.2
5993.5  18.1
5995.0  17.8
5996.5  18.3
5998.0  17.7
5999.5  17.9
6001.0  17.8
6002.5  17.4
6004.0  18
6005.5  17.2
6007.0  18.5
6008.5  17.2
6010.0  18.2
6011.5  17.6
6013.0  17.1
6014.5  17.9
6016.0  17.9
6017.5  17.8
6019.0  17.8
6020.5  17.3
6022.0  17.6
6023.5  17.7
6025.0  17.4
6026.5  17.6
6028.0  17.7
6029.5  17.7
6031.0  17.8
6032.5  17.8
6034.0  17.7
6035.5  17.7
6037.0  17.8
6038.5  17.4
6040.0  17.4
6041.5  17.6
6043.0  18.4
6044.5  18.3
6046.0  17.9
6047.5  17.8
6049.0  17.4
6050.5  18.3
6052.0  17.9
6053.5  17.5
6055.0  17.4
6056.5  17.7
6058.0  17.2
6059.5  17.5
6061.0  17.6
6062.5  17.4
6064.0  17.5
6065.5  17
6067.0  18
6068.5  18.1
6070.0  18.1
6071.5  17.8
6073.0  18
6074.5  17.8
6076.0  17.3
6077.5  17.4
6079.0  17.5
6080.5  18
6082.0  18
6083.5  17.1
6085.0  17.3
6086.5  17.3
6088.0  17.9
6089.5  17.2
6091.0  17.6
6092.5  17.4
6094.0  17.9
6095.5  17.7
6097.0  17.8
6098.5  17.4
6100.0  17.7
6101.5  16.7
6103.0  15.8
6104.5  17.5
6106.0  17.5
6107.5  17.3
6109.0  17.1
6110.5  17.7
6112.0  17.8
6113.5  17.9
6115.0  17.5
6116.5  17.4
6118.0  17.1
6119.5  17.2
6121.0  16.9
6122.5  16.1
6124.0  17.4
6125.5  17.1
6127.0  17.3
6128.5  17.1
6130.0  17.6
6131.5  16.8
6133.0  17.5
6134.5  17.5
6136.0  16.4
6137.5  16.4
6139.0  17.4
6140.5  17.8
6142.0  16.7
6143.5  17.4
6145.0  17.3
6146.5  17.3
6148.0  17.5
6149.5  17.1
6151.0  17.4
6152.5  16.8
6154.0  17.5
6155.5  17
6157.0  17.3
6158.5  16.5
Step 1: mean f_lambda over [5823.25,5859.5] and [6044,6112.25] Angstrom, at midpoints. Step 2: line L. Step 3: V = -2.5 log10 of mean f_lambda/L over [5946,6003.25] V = 0.00 mag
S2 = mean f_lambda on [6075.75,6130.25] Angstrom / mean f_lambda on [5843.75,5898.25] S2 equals 0.96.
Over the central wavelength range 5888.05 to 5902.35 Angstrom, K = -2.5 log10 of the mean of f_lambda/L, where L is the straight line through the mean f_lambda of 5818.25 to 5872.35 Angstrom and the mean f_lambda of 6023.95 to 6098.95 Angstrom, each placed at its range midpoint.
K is 0.10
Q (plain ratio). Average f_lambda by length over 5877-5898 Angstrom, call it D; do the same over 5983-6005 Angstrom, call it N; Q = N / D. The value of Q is 1.03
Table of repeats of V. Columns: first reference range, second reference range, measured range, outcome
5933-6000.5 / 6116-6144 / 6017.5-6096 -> 0.00 mag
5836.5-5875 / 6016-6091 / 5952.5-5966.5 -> -0.01 mag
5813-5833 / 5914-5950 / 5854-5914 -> 0.04 mag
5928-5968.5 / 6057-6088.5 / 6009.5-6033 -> 0.01 mag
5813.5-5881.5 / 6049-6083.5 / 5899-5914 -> 0.01 mag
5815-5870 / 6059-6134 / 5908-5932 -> 0.01 mag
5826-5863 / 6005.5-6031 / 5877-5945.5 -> 0.02 mag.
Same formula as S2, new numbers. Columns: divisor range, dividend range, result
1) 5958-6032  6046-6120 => 0.98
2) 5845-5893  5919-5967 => 1.00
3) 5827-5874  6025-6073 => 0.95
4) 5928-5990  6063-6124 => 0.96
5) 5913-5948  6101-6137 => 0.94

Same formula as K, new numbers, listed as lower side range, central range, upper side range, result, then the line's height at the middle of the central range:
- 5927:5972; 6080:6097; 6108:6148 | -0.01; 17.4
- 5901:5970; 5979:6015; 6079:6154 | 0.00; 17.9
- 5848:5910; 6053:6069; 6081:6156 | 0.00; 17.5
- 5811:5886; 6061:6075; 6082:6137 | -0.01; 17.5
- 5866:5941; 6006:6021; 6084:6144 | 0.00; 17.7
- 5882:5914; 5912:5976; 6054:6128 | -0.04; 17.6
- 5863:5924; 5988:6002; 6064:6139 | -0.02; 17.7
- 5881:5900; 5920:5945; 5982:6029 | -0.05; 17.4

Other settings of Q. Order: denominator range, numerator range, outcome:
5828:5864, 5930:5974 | 0.98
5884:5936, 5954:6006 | 1.01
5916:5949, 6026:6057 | 0.97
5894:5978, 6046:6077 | 0.97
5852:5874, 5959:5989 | 1.00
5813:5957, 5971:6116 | 0.97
